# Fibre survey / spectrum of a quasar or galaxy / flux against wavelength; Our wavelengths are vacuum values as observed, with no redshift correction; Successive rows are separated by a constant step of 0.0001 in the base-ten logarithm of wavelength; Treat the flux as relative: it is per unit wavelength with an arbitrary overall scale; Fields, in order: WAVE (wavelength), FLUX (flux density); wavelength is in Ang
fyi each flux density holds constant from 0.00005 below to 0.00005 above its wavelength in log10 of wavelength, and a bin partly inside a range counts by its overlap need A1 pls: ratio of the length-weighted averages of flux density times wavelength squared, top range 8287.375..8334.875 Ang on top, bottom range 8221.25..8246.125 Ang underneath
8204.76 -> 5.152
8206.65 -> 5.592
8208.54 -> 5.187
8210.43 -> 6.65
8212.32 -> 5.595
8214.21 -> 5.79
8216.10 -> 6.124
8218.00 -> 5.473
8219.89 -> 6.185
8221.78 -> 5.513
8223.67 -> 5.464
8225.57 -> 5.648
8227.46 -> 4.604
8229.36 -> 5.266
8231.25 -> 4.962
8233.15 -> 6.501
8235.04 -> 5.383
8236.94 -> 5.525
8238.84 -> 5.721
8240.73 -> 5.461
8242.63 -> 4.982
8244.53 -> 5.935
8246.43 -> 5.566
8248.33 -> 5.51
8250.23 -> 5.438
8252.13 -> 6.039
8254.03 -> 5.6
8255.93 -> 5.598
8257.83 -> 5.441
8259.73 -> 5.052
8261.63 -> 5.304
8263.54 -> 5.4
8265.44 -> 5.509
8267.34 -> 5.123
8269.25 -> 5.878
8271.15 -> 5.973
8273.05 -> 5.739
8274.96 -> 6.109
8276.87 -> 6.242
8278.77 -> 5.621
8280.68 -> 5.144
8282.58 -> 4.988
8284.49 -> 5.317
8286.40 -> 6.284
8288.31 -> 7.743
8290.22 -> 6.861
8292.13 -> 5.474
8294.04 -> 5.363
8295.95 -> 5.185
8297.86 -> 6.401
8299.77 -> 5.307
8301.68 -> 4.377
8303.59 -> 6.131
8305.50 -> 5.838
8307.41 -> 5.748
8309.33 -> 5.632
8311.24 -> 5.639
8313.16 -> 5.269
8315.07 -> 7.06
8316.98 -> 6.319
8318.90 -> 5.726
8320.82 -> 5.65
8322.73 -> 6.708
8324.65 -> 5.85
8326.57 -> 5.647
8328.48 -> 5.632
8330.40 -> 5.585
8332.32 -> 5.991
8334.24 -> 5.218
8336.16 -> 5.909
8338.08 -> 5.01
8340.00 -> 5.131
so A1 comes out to 1.09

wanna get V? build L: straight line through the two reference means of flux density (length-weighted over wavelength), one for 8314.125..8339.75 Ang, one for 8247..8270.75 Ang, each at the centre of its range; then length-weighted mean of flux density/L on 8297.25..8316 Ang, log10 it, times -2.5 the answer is 0.00 mag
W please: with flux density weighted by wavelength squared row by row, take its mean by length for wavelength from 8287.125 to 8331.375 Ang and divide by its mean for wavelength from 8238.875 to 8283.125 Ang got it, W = 1.07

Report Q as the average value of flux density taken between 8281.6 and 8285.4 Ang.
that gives 5.16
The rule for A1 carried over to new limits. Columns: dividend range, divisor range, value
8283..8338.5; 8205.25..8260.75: 1.06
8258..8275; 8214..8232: 1.02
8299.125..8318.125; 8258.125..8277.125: 1.03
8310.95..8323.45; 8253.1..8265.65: 1.14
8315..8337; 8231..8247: 1.08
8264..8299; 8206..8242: 1.05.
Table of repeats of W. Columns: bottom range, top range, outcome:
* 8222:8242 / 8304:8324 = 1.12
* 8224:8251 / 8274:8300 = 1.09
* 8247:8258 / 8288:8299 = 1.09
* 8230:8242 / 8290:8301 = 1.03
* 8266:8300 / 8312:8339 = 1.01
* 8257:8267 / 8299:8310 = 1.04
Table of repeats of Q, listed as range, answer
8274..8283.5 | 5.62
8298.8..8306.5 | 5.42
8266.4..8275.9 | 5.76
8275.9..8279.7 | 5.94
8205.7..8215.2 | 5.77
